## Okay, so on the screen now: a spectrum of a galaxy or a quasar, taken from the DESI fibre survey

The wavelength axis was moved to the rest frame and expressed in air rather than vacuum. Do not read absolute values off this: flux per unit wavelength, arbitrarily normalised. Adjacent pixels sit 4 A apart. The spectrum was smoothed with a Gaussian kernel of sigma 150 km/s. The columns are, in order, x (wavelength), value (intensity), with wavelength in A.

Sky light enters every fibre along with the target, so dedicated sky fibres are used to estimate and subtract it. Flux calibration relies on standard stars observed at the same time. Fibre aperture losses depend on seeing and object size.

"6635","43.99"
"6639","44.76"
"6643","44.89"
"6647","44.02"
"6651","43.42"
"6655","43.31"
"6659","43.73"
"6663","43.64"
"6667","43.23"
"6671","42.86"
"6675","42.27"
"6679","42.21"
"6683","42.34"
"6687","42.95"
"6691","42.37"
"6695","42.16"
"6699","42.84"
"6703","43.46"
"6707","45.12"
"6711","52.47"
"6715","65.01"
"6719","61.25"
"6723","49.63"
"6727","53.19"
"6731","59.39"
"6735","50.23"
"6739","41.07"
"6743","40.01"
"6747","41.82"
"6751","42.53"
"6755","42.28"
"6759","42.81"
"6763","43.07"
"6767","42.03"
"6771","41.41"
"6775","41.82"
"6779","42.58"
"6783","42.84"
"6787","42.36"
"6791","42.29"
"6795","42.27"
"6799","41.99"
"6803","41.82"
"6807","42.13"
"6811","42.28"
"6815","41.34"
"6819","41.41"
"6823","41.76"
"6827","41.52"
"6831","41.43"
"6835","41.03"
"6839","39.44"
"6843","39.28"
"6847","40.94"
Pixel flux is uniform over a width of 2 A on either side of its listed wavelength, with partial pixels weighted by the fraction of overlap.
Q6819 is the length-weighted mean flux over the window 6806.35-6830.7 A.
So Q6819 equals 41.7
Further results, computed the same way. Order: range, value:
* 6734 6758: 42.7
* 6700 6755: 49.2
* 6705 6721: 56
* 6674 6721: 47.1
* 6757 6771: 42.5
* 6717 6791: 45.5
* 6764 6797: 42.2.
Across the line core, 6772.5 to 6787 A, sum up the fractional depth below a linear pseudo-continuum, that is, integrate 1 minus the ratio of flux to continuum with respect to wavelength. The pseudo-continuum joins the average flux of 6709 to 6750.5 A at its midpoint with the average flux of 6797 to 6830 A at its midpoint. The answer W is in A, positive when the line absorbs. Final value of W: 1.0 A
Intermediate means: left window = 51.1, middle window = 42.4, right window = 41.8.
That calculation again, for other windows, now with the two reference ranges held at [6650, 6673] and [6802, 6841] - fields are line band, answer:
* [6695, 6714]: -1.7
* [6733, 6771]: -0.5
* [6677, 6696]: 0.3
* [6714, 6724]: -3.8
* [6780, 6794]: -0.2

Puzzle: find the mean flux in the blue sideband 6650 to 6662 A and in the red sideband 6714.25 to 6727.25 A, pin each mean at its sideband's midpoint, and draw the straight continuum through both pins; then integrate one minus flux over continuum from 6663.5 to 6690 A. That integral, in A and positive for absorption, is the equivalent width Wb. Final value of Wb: 2.8 A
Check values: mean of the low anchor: 43.5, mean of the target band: 42.7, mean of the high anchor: 57.1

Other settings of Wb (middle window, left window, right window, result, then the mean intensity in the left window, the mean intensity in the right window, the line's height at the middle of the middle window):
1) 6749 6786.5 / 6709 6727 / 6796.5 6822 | 4.7 A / 56.7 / 41.8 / 48.6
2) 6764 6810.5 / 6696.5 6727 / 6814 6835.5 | 2.6 A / 51.4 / 41.4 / 44.7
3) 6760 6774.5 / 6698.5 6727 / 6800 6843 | 1.4 A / 52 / 41.3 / 46.6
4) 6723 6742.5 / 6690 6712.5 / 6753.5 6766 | -2.8 A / 44.7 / 42.7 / 43.6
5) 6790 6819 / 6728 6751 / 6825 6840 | 0.4 A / 46.4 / 40.9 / 42.6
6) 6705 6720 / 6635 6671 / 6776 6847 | -4.4 A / 43.8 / 41.6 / 43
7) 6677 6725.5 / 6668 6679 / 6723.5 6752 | -3.3 A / 42.6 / 47.2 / 44.6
